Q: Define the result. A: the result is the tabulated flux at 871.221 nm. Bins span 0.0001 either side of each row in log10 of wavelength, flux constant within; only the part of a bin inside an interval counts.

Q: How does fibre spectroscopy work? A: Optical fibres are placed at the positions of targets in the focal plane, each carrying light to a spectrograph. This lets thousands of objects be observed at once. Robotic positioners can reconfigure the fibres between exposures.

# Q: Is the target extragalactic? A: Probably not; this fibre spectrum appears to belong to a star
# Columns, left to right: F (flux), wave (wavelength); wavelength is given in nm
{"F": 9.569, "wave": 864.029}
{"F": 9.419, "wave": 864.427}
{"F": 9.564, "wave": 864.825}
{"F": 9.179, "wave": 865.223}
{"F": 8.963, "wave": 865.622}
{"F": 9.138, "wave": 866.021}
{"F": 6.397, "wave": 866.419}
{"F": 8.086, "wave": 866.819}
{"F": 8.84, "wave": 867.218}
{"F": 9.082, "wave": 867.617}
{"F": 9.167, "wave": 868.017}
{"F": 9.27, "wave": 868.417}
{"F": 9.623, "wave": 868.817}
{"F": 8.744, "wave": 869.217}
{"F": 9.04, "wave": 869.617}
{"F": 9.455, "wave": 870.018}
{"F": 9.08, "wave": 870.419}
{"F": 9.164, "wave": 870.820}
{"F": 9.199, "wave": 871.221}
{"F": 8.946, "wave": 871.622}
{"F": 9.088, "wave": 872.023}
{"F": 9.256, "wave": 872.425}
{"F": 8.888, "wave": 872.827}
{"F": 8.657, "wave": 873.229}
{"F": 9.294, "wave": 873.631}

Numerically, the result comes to 9.199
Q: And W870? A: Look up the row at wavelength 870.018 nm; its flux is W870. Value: 9.455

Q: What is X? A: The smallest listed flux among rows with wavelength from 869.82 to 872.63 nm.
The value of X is 8.946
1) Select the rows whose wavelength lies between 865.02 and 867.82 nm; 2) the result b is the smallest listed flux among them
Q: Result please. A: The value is 6.397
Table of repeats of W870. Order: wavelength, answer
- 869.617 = 9.04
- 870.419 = 9.08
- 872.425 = 9.256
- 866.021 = 9.138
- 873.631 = 9.294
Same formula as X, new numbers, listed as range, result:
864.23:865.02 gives 9.419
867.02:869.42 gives 8.744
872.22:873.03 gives 8.888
